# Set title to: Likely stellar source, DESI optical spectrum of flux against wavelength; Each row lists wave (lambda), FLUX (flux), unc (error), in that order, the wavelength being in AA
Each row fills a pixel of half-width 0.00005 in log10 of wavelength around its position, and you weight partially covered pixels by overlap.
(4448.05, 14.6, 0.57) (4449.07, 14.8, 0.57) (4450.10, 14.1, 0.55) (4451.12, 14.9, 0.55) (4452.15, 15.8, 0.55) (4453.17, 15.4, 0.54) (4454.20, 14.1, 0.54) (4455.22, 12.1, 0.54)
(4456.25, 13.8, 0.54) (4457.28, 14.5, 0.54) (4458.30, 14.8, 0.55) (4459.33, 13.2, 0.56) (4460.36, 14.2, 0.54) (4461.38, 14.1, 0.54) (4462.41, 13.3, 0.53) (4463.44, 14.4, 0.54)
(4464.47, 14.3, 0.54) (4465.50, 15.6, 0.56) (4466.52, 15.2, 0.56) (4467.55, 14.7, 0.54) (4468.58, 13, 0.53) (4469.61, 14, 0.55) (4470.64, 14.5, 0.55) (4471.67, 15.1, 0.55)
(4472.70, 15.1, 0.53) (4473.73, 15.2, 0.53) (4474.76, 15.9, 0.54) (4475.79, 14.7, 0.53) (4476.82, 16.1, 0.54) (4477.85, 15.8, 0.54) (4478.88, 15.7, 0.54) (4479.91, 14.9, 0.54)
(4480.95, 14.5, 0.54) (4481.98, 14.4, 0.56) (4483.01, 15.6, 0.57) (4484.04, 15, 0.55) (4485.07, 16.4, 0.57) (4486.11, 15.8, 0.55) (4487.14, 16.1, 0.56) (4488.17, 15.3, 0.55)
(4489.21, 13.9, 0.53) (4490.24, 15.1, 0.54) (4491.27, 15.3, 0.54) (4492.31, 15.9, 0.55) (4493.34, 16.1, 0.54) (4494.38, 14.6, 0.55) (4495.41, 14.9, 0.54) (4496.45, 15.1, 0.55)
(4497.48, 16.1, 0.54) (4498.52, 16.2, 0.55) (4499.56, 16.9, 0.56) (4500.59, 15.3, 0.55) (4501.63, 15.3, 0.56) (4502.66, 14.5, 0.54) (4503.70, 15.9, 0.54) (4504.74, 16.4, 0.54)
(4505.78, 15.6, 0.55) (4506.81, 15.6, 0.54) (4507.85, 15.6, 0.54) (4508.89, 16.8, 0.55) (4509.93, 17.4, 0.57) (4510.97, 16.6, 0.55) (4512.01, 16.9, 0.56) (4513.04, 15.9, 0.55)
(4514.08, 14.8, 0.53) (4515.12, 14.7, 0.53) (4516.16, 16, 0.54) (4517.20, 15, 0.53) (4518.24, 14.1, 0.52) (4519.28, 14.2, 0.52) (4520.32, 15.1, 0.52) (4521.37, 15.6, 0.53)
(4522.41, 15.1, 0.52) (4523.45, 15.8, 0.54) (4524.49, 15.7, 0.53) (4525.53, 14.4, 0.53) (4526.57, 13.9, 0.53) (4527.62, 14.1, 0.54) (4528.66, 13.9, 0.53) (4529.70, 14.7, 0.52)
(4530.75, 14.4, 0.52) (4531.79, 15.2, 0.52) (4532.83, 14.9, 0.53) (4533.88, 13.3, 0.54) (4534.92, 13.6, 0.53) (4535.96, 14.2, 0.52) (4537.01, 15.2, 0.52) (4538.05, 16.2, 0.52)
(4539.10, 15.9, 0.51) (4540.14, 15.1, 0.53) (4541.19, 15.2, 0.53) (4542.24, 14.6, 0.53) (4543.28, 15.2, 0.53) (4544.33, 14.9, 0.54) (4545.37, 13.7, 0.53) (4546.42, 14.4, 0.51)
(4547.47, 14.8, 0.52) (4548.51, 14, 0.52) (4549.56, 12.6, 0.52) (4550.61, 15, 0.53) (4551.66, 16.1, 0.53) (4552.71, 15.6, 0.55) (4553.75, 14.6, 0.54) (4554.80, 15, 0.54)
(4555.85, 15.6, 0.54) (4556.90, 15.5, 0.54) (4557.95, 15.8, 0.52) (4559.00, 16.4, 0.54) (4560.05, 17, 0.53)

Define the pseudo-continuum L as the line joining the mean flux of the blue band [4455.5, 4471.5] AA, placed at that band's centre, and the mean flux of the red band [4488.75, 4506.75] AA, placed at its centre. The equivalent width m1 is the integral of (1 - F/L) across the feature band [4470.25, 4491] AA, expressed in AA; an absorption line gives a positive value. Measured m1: -0.6 AA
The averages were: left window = 14.2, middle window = 15.3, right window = 15.5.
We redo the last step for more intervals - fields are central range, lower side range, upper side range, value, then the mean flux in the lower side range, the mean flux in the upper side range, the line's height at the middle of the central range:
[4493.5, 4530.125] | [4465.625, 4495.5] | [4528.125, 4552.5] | -1.2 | 15.1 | 14.7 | 14.9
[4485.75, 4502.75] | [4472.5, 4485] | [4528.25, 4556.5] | -0.3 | 15.3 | 14.7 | 15.2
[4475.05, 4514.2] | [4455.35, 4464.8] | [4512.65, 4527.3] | -2.8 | 14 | 15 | 14.6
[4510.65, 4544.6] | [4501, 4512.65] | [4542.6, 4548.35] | 0.6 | 16.1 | 14.6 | 15.3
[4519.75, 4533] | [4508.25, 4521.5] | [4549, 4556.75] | 0.5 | 15.6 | 14.9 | 15.4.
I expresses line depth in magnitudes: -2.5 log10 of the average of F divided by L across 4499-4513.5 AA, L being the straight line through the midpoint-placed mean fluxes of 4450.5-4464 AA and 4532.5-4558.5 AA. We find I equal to -0.11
